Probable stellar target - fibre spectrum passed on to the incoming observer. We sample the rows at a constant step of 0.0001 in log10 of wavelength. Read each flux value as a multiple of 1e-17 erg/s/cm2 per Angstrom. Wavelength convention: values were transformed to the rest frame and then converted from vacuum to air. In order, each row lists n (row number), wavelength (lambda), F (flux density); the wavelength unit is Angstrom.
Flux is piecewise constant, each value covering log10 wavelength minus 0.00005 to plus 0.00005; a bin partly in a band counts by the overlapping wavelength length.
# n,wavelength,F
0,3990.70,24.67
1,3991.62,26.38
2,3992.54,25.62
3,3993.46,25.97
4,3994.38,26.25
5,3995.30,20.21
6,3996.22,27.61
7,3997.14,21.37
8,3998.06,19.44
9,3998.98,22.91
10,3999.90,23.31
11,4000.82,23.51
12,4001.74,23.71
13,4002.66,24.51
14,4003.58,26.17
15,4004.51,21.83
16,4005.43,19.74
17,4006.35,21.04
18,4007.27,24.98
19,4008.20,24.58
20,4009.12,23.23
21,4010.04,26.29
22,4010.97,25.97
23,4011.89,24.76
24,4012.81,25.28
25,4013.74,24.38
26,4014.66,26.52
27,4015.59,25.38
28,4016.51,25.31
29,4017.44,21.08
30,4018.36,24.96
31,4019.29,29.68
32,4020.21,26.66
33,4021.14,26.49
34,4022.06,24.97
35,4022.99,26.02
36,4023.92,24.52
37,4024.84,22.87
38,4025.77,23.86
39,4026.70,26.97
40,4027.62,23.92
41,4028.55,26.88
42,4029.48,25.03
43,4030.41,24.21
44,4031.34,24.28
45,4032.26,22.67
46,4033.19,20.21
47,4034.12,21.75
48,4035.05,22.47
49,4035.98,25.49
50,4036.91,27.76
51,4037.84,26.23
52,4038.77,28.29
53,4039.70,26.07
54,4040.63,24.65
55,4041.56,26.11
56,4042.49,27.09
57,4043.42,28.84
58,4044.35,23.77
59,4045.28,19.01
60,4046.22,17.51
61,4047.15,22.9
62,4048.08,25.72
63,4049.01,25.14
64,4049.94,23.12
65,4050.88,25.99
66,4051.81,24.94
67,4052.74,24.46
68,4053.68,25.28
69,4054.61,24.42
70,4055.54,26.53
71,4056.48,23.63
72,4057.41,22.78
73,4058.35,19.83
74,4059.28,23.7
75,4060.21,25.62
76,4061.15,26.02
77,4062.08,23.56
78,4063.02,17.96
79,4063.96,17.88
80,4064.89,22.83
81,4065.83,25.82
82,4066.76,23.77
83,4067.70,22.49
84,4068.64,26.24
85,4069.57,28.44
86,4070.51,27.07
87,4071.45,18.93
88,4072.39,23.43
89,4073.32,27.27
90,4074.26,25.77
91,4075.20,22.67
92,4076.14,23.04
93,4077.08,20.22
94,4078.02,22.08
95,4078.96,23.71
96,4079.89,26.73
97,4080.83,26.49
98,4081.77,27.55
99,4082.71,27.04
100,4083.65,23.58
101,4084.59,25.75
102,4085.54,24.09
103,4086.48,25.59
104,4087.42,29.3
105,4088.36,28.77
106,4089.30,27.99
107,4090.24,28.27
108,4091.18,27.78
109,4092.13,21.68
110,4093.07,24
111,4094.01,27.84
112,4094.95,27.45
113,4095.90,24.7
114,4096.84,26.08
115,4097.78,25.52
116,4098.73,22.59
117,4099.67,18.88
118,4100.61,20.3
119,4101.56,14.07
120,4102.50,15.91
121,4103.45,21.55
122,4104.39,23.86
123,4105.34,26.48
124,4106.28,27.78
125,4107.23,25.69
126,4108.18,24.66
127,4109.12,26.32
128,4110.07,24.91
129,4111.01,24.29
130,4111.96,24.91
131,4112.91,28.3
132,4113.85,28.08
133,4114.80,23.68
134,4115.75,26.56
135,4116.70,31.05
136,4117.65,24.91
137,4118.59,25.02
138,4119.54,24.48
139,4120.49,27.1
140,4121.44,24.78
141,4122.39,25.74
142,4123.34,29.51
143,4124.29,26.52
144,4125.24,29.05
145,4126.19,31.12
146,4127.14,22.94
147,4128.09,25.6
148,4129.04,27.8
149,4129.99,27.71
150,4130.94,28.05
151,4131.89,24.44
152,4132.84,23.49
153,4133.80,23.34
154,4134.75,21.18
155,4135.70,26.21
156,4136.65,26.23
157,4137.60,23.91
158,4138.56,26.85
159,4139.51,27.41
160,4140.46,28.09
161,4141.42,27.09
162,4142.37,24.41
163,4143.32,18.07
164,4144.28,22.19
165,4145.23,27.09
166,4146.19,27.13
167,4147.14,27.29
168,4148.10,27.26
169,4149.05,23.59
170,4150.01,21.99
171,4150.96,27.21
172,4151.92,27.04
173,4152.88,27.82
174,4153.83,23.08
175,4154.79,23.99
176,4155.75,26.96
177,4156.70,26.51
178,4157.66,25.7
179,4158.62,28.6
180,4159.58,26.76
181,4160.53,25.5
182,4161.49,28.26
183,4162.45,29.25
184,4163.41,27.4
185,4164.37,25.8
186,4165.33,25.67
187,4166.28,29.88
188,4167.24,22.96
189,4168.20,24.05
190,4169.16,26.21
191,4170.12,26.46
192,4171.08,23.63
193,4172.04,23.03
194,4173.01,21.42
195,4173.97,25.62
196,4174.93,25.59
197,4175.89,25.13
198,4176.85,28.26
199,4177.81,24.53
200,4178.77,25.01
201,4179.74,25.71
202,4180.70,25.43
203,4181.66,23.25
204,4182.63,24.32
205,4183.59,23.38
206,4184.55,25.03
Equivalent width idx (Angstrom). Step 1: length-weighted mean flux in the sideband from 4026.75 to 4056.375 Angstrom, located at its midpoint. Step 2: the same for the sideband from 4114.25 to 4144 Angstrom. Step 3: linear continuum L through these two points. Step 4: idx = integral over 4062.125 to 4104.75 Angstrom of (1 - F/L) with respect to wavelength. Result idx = 1.9 Angstrom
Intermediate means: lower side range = 24.6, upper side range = 25.9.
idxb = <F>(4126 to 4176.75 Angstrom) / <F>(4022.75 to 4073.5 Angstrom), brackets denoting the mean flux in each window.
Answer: 1.1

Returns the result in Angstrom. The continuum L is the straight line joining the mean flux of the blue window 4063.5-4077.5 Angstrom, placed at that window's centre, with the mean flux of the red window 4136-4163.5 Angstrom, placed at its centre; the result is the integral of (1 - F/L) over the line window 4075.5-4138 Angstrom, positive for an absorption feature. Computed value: -1.18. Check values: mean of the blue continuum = 23.7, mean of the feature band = 25.2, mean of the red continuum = 25.9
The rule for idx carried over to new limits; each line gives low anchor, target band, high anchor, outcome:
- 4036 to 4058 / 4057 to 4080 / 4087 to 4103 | 1.0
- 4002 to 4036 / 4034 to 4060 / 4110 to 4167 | 0.4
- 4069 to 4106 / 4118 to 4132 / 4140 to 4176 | -0.9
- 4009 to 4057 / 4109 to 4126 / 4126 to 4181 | -0.7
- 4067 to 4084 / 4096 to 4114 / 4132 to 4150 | 0.8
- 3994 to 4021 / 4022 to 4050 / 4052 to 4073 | -0.6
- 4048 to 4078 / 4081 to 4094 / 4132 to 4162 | -1.1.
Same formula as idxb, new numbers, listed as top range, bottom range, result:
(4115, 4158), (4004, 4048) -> 1.05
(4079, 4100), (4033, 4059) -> 1.06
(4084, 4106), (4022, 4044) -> 0.97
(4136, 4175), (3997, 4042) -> 1.05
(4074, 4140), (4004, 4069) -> 1.04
